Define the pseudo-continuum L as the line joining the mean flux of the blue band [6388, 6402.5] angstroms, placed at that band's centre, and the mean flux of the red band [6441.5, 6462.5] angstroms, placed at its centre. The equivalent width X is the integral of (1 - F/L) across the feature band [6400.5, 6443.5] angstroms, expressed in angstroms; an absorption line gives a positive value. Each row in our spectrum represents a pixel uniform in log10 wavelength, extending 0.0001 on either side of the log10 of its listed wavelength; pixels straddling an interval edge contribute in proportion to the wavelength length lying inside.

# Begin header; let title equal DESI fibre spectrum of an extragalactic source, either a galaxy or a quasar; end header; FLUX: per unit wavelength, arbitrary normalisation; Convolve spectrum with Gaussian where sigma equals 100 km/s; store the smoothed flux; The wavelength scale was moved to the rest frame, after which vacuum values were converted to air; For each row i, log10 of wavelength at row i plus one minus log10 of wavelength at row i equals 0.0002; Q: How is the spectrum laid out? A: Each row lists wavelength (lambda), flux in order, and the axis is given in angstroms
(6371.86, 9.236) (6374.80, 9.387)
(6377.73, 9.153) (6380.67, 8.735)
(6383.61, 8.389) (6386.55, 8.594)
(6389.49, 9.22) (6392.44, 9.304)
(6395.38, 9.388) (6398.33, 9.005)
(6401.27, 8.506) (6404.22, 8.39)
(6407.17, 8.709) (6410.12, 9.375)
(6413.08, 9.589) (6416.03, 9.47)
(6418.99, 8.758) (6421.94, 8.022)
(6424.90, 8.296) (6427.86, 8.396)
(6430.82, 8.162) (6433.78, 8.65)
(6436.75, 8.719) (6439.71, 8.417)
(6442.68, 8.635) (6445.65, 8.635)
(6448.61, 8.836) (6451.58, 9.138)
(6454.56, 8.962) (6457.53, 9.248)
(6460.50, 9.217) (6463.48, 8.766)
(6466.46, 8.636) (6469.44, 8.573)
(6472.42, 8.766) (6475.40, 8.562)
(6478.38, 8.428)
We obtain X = 1.7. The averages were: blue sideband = 9.1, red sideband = 8.95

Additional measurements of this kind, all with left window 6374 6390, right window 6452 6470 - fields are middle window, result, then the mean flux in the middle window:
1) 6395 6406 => 0.16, 8.76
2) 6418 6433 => 0.97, 8.33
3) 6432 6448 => 0.54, 8.62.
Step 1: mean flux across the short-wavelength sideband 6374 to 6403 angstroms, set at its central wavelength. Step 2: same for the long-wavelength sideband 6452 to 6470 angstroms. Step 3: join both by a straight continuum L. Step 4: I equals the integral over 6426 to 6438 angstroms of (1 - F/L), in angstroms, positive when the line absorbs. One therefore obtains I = 0.6 angstroms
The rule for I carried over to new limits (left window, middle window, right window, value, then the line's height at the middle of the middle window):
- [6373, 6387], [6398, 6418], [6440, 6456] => -0.3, 8.85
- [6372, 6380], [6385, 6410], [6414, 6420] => 0.8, 9.2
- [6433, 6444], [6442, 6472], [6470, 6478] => -0.9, 8.61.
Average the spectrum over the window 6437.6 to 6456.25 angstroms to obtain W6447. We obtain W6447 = 8.78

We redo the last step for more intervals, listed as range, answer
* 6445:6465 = 8.99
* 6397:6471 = 8.76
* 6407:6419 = 9.28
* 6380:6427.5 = 8.85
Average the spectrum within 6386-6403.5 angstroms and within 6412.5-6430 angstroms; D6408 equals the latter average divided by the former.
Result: 1.0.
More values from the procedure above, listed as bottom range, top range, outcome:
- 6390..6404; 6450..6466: 1.00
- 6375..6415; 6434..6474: 0.98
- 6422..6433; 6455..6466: 1.09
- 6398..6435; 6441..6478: 1.01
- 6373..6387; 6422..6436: 0.94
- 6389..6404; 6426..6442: 0.94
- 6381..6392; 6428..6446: 0.97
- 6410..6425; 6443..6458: 1.00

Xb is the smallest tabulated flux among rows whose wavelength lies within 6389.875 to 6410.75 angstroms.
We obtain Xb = 8.39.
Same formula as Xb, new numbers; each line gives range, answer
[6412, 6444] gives 8.022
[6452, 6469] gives 8.636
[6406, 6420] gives 8.709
